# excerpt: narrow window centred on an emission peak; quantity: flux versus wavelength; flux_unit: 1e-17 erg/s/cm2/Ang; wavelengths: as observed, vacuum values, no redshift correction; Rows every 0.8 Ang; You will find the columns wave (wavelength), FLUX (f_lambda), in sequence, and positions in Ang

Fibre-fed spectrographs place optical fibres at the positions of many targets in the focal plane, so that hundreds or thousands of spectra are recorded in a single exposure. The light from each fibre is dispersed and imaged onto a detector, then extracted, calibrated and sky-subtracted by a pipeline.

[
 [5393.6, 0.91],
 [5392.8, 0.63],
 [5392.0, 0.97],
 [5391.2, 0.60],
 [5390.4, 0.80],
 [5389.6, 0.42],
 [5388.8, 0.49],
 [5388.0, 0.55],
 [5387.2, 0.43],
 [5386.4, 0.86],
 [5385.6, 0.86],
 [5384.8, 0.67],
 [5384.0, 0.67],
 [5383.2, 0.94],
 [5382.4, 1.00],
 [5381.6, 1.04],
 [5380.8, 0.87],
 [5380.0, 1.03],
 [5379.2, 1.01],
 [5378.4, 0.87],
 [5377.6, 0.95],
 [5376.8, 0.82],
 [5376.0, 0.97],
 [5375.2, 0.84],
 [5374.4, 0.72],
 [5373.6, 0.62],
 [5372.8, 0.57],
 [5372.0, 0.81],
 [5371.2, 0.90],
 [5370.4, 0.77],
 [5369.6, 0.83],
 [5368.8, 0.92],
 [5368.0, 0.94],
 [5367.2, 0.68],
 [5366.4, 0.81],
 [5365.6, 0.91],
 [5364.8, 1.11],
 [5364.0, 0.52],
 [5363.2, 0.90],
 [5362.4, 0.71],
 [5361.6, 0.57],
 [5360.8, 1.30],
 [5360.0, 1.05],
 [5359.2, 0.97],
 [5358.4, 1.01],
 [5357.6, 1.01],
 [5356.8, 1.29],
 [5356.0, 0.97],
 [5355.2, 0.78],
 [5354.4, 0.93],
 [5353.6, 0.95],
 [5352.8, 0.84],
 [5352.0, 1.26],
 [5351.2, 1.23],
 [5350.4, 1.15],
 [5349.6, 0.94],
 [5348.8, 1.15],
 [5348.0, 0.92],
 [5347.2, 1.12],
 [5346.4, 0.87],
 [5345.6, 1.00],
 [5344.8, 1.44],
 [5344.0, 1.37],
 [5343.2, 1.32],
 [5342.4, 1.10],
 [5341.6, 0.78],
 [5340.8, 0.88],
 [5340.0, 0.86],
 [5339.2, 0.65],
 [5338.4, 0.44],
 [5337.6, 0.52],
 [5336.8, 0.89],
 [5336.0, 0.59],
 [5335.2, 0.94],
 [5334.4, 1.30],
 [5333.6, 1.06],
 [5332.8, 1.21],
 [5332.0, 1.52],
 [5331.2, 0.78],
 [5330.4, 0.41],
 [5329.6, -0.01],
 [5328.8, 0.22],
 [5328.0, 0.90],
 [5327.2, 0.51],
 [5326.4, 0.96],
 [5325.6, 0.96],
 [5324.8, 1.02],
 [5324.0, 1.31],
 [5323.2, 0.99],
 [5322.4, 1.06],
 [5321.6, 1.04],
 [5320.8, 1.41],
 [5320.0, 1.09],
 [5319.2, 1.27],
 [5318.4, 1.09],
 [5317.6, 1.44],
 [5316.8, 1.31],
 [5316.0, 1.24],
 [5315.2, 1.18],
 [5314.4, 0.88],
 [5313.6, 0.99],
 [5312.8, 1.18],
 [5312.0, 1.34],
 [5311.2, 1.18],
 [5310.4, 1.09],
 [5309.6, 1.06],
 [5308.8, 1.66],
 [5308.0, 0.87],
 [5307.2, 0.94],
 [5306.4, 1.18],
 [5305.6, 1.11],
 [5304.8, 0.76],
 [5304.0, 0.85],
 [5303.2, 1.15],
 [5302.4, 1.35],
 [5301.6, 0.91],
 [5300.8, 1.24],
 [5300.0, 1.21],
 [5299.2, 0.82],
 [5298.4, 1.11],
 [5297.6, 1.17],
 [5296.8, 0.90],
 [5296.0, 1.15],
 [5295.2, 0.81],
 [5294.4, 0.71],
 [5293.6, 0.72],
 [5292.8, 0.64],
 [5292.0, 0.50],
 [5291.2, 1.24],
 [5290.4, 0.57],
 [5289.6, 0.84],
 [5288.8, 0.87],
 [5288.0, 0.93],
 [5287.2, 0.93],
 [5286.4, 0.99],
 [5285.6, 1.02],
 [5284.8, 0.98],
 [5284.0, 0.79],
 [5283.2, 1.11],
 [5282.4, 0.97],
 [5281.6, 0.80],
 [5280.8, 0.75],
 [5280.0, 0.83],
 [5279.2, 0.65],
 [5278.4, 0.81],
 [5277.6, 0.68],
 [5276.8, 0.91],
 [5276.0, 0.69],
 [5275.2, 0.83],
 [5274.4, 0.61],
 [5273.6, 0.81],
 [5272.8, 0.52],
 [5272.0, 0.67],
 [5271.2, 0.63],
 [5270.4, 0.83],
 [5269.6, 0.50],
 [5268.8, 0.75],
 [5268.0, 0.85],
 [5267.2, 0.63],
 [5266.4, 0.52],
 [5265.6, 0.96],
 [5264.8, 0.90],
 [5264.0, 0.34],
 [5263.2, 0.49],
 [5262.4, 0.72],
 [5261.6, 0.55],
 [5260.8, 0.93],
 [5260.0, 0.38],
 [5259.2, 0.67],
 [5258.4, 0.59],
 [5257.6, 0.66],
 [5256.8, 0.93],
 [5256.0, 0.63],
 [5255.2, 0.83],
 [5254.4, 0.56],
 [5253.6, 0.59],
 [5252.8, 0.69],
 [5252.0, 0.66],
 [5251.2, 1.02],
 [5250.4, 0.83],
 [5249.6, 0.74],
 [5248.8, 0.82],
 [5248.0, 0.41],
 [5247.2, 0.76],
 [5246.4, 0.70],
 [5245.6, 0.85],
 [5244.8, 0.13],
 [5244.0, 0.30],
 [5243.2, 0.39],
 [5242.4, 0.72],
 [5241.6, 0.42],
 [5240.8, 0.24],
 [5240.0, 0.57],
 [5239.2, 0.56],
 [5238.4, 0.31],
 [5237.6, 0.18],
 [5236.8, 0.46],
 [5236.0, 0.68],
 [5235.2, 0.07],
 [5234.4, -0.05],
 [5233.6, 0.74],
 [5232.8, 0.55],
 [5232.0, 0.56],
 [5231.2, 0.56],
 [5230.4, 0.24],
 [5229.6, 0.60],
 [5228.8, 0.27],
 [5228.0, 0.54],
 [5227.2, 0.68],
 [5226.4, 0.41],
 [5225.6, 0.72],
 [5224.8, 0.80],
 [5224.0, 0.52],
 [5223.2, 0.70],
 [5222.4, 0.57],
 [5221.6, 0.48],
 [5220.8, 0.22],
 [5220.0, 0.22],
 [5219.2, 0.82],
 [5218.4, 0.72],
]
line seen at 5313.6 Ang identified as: C IV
